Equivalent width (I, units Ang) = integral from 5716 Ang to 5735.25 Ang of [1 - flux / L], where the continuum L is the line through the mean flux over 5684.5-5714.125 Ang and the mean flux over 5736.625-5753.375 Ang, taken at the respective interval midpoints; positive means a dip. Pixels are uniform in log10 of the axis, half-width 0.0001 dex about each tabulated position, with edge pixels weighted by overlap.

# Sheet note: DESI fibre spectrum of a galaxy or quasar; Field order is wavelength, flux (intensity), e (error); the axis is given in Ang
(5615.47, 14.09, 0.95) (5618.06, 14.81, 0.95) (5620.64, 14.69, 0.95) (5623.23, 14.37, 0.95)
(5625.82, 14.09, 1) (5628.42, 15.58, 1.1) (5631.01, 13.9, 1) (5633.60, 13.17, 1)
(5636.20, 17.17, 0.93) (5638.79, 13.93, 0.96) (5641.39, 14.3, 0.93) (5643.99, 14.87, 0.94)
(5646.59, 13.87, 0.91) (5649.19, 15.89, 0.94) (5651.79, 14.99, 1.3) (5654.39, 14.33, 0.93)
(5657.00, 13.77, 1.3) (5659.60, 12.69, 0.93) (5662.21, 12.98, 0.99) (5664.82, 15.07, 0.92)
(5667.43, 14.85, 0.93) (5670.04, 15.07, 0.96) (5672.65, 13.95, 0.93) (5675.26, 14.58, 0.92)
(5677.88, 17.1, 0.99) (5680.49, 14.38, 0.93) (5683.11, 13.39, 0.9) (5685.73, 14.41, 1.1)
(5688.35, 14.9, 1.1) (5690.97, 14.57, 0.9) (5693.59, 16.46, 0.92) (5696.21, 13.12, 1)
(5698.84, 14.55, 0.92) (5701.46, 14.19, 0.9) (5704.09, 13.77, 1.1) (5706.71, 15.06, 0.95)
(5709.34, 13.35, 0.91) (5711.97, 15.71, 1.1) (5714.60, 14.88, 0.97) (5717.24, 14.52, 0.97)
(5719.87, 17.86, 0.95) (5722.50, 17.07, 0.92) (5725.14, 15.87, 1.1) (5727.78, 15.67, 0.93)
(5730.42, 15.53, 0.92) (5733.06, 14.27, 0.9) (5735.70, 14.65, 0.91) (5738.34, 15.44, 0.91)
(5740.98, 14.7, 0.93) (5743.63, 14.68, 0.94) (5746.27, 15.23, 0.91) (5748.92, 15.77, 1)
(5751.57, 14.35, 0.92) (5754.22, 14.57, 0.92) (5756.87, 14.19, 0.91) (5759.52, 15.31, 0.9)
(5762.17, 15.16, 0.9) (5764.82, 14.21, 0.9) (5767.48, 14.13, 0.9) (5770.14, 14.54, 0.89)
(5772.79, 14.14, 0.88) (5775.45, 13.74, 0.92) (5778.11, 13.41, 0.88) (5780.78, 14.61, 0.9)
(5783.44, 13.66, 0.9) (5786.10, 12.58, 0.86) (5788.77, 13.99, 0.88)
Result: -1.2 Ang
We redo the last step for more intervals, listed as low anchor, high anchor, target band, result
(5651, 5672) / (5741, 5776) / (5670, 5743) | -2.84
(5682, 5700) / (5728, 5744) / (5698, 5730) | -1.09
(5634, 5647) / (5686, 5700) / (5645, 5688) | 0.77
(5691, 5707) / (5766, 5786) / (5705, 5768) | -3.83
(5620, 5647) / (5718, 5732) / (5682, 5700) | 1.32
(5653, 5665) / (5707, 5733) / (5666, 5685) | -0.80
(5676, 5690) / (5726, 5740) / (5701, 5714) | 0.44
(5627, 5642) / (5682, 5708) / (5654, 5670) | 0.62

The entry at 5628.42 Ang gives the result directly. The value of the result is 15.58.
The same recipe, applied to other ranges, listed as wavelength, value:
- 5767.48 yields 14.13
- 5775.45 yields 13.74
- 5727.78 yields 15.67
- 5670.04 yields 15.07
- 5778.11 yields 13.41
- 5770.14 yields 14.54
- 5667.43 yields 14.85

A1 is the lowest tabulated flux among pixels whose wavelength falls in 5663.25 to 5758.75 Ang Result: 13.12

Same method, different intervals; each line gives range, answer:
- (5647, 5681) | 12.69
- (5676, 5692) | 13.39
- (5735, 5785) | 13.41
